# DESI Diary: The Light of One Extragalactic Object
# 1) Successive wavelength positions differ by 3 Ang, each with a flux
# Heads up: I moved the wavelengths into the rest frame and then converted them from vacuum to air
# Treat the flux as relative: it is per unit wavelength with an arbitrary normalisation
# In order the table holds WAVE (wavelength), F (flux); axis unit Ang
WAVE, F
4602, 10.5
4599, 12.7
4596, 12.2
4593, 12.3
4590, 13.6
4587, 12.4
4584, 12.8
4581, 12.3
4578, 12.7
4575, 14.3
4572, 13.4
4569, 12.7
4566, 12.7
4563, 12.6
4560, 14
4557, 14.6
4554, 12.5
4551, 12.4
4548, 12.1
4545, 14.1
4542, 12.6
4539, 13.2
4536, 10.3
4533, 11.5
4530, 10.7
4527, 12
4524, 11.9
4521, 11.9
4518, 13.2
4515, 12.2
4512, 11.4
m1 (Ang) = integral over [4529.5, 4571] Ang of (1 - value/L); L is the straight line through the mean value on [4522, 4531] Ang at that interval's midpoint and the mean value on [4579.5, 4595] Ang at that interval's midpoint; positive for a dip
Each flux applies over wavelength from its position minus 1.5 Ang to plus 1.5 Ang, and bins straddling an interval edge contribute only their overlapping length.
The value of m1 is -2.1 Ang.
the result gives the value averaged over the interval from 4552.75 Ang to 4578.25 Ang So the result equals 13.3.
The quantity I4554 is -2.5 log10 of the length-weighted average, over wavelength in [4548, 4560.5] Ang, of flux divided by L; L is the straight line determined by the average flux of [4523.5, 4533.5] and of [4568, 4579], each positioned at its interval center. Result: -0.05 mag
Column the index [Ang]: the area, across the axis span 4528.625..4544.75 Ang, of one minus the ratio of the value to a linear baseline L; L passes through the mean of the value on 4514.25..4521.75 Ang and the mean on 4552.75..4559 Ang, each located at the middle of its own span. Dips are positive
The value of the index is 1.5 Ang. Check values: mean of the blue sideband 12.5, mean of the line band 11.9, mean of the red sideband 13.6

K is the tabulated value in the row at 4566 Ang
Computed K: 12.7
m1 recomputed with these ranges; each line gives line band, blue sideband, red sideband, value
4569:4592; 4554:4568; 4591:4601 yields -0.42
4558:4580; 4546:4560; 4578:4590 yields -0.61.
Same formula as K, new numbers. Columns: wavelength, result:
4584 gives 12.8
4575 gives 14.3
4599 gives 12.7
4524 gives 11.9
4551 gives 12.4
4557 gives 14.6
